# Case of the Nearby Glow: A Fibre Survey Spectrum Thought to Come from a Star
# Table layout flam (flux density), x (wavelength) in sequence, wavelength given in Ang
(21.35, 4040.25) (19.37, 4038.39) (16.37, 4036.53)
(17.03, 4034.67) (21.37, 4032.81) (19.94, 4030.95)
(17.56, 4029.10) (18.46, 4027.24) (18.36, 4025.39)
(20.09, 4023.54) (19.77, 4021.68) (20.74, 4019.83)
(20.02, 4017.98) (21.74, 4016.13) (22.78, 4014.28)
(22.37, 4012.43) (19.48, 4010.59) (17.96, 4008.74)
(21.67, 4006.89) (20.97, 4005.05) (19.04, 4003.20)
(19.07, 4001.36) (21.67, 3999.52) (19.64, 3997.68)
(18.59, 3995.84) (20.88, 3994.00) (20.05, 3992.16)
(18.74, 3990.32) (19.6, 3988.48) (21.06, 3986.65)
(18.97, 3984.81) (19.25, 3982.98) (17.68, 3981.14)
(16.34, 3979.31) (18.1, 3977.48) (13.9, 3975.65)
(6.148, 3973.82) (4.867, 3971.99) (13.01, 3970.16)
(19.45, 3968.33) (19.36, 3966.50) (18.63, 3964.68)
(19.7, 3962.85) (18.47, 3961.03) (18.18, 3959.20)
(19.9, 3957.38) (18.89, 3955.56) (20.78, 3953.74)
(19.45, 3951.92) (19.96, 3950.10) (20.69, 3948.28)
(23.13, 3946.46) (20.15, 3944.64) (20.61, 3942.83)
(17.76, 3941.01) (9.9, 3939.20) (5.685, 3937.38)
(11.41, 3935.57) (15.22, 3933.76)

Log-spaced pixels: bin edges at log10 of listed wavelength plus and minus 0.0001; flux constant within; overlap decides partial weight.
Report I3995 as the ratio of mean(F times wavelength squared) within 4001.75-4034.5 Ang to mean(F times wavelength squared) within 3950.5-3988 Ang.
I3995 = 1.20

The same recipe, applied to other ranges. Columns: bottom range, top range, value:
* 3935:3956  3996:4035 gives 1.19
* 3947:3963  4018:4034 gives 1.03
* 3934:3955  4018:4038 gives 1.15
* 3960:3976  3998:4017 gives 1.42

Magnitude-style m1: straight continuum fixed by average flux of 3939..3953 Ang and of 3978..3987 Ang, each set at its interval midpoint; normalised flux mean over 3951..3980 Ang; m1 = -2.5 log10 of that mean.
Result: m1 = 0.15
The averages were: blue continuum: 19.4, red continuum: 18.5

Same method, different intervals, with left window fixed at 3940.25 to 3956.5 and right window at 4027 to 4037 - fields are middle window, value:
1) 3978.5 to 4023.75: -0.04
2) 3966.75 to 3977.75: 0.48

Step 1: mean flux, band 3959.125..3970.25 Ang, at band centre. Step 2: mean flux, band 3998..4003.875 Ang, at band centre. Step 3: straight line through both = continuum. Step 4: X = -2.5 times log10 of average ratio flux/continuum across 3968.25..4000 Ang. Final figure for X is 0.14 mag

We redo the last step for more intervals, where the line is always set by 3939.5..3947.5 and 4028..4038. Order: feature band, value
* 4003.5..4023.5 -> -0.11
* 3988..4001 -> -0.05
